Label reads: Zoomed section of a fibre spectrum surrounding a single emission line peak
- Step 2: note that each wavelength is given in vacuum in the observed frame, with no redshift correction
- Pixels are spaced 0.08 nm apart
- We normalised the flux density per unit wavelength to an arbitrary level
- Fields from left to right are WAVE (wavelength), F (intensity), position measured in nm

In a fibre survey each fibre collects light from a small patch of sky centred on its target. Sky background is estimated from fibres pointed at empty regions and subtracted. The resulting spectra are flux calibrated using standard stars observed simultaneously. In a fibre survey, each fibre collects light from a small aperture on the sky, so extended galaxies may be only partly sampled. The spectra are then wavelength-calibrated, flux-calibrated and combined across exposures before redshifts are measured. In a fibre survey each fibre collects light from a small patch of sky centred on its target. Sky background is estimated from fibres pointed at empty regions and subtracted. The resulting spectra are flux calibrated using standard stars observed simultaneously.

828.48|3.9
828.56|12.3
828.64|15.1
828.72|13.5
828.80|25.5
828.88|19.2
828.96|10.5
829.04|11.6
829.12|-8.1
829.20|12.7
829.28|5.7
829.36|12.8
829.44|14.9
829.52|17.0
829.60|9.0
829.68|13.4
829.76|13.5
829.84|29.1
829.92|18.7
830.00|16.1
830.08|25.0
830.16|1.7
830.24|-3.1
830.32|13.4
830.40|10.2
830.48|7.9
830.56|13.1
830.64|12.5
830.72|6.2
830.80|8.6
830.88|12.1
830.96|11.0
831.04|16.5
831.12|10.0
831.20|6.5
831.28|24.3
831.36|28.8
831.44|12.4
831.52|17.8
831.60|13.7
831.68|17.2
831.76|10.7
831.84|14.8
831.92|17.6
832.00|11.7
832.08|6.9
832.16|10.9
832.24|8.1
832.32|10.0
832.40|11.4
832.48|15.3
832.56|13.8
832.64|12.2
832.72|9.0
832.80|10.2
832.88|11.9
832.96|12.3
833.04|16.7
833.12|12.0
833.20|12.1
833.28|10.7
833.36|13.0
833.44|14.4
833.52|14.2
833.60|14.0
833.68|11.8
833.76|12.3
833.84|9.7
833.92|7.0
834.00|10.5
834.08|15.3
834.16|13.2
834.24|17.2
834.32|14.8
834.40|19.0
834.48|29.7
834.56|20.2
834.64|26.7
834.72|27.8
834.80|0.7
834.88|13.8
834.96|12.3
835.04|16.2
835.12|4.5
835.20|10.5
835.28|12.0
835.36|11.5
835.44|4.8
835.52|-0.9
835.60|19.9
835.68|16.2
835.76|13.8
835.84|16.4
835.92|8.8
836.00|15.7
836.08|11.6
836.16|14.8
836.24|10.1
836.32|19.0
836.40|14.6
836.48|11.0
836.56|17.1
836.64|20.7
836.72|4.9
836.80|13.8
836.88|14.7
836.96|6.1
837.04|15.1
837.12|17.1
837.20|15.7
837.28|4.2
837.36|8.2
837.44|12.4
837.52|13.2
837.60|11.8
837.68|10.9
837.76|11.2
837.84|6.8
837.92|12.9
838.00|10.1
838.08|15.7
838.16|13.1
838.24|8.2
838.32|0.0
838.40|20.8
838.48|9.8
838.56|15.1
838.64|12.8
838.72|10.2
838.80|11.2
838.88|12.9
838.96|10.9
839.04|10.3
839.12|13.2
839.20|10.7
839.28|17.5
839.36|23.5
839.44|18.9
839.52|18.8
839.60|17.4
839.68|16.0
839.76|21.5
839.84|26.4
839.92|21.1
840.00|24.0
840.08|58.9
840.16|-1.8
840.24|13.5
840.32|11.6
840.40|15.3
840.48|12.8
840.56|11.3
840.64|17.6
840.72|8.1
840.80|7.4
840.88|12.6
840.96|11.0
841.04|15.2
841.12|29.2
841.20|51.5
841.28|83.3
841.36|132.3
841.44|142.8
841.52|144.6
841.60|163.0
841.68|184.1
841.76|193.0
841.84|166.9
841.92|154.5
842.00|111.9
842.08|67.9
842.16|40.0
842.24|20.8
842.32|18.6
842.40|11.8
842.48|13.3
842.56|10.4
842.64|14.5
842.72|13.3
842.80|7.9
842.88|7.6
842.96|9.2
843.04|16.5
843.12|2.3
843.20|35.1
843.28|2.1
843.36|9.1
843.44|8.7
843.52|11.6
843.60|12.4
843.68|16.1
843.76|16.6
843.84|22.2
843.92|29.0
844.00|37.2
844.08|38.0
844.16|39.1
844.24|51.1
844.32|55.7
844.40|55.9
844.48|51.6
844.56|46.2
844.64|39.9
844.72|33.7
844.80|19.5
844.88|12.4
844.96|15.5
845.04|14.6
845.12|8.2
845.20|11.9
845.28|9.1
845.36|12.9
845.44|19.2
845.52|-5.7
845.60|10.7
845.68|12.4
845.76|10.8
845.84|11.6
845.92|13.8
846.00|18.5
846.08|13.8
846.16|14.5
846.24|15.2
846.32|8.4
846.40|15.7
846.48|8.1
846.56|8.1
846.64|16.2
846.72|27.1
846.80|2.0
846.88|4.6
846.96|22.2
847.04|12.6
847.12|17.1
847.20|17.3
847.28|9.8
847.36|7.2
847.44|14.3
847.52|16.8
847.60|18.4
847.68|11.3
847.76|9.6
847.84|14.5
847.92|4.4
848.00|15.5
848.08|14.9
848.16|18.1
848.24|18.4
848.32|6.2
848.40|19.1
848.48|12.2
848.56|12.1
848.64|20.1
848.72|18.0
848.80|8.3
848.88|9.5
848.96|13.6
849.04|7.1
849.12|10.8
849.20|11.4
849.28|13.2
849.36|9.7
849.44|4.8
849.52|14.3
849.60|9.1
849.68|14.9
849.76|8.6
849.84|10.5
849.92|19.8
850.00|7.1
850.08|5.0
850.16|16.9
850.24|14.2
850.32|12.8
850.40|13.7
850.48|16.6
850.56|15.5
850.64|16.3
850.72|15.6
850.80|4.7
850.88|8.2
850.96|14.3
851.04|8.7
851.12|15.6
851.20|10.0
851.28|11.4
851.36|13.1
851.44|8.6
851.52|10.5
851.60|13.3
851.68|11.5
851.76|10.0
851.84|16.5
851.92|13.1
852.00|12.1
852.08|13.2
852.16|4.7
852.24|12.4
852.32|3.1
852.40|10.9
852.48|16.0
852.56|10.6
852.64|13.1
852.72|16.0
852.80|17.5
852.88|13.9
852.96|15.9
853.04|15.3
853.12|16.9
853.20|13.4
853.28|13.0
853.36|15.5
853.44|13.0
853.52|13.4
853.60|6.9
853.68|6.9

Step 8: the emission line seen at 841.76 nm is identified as H-alpha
